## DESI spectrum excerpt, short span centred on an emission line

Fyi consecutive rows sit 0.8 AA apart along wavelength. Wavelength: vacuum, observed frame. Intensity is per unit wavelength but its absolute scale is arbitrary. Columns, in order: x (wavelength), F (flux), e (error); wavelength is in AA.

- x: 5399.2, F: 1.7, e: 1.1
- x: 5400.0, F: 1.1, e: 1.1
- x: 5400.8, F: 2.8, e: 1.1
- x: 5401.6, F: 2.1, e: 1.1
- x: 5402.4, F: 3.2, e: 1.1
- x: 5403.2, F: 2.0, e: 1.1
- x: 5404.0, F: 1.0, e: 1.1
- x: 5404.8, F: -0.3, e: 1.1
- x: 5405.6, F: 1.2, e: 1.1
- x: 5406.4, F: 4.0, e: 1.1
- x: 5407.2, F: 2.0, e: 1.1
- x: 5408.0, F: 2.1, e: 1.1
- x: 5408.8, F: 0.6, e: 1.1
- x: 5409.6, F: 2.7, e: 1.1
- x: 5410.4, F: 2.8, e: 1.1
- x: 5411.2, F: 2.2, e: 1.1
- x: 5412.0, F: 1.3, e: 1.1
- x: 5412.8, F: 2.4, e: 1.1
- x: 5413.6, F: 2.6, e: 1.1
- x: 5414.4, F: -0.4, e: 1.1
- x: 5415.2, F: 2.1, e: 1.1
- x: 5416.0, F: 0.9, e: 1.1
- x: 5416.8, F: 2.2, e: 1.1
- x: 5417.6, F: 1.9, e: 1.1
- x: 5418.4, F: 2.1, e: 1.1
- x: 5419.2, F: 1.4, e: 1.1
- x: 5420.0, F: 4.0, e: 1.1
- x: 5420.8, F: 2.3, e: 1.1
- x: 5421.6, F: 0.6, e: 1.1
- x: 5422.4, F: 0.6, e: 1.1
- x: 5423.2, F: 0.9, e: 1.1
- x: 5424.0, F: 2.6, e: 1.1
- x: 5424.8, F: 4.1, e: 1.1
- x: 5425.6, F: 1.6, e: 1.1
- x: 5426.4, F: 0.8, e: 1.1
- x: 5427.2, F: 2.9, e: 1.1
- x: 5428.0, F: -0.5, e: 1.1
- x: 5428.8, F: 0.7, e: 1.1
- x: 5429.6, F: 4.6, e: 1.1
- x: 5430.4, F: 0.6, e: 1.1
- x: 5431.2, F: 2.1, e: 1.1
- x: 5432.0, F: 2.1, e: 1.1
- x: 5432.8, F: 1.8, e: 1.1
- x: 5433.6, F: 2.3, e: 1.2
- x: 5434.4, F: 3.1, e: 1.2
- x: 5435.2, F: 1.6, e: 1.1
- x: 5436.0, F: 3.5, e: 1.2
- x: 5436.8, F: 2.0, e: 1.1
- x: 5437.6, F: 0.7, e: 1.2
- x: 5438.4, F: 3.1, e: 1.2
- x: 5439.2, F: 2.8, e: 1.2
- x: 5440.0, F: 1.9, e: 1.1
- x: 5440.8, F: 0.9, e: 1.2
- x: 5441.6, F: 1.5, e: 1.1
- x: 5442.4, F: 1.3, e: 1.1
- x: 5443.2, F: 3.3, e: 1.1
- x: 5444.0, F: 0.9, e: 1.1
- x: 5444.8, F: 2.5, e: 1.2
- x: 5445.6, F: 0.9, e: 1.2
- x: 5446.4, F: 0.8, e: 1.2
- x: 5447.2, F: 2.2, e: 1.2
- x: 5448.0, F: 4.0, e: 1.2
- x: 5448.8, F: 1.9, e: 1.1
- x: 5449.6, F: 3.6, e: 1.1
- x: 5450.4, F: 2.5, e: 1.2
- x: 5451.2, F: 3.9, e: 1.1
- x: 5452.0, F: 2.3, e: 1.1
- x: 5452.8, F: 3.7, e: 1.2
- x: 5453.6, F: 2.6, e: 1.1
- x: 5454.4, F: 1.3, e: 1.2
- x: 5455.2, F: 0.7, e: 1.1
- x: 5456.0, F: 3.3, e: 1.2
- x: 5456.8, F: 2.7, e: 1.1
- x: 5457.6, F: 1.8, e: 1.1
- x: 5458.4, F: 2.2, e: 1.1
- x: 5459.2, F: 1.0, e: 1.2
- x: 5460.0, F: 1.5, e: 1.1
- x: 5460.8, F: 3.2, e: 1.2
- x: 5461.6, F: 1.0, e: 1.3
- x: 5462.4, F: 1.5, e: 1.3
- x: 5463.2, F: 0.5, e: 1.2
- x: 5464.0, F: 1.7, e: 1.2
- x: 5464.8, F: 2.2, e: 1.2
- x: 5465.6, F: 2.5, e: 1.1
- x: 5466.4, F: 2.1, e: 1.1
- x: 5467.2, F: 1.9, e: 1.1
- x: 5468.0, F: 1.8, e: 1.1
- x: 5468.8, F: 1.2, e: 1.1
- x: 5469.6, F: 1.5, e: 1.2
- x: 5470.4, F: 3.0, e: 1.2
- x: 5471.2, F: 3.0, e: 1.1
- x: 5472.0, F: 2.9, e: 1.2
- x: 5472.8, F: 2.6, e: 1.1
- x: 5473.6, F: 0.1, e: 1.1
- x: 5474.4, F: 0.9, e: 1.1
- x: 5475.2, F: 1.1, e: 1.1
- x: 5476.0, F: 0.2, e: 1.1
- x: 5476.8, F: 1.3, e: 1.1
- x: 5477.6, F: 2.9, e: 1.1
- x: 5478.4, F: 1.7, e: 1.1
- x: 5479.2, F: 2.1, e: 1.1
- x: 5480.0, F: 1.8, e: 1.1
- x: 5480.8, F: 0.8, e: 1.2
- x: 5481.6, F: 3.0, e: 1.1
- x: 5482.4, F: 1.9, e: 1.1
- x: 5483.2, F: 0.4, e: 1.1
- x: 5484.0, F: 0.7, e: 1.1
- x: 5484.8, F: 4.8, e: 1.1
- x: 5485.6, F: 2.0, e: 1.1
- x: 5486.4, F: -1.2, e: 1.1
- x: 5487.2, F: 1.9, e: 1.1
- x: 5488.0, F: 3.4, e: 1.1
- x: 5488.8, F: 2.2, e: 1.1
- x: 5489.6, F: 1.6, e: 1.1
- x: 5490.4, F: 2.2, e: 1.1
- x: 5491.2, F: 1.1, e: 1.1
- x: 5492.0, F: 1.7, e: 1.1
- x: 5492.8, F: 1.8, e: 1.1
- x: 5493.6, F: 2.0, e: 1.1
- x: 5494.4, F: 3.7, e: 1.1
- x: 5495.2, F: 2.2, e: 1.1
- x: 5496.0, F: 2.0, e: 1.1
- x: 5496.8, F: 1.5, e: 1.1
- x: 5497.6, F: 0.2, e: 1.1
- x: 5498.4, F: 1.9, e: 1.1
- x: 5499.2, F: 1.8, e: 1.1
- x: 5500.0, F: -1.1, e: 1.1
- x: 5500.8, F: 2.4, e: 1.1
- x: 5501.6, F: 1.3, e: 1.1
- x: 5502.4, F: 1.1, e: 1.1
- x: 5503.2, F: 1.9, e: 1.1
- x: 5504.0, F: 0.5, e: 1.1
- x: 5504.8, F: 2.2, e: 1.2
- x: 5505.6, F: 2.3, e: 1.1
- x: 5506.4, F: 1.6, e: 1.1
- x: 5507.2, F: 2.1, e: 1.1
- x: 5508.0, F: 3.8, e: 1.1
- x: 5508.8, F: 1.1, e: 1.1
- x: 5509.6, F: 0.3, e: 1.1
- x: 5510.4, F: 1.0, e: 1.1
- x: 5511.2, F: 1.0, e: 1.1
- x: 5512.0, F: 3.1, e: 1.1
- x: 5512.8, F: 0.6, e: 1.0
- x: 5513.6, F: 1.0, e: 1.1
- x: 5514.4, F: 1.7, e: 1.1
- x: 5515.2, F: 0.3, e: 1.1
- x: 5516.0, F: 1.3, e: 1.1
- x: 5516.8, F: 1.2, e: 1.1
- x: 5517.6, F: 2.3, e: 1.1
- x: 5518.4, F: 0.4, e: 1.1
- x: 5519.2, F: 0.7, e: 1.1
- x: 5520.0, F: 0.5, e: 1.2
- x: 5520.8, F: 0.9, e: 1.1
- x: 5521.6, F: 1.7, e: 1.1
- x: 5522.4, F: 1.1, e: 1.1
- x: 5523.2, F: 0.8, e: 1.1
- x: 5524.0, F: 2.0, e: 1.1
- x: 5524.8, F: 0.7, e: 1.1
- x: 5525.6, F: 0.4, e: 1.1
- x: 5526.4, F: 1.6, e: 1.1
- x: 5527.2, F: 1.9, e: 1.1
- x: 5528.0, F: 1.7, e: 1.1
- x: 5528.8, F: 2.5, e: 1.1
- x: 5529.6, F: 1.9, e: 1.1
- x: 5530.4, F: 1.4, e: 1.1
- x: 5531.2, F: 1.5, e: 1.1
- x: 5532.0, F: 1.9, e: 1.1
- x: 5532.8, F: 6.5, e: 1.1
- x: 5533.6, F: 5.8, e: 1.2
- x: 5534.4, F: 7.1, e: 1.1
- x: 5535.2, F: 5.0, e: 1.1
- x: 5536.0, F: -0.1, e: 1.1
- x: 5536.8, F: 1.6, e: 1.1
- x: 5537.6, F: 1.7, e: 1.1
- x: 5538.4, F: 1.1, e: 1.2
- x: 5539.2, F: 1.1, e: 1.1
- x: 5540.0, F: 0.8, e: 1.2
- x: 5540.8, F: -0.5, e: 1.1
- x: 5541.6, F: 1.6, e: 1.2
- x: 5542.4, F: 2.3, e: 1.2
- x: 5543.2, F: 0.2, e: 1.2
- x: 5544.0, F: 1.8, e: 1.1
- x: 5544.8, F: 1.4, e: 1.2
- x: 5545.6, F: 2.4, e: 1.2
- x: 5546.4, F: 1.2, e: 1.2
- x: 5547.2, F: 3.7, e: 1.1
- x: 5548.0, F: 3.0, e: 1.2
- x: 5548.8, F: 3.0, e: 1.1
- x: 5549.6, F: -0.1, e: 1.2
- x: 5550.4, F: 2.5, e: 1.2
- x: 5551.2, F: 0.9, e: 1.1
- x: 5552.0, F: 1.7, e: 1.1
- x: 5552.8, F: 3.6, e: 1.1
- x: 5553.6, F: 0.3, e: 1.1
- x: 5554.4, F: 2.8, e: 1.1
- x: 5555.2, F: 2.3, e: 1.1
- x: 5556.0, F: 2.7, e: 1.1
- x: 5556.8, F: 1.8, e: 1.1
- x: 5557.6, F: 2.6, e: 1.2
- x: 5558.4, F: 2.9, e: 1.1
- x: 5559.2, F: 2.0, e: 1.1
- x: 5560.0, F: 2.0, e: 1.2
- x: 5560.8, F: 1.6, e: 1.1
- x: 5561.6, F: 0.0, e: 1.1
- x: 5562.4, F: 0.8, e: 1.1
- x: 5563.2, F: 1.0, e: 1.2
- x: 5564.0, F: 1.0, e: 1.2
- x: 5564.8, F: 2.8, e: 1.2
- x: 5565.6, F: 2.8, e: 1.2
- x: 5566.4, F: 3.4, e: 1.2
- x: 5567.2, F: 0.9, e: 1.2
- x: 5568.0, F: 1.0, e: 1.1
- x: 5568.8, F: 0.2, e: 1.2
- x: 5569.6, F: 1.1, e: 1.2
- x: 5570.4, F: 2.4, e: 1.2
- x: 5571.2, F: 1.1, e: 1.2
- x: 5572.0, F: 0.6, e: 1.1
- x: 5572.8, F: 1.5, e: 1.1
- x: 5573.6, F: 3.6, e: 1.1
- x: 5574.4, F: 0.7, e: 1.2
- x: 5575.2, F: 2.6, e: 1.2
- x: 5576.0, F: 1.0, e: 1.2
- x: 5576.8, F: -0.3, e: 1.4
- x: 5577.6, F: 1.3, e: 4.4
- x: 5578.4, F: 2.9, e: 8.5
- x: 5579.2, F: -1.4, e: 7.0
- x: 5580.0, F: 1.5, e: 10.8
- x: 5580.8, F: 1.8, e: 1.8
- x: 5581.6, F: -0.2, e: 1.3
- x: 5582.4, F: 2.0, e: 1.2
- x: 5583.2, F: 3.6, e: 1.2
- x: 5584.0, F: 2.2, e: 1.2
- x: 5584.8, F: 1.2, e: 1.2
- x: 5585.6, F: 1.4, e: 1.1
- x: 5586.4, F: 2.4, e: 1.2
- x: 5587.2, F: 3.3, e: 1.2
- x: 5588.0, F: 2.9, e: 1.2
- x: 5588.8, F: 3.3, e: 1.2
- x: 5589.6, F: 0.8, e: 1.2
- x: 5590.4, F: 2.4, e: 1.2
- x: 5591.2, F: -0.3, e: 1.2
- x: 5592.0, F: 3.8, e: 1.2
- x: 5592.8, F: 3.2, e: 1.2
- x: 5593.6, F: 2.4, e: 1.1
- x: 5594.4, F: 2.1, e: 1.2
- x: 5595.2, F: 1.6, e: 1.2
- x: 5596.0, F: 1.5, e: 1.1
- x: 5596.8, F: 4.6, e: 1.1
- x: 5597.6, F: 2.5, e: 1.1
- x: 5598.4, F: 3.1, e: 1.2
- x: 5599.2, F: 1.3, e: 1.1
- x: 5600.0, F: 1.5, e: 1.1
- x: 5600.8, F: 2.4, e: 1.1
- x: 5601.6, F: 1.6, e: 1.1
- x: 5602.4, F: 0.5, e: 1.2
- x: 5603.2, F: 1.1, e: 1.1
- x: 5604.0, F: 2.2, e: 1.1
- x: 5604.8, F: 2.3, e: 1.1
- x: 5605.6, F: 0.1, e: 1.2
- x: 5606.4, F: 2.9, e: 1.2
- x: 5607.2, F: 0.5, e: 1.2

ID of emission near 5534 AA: H-beta 4861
